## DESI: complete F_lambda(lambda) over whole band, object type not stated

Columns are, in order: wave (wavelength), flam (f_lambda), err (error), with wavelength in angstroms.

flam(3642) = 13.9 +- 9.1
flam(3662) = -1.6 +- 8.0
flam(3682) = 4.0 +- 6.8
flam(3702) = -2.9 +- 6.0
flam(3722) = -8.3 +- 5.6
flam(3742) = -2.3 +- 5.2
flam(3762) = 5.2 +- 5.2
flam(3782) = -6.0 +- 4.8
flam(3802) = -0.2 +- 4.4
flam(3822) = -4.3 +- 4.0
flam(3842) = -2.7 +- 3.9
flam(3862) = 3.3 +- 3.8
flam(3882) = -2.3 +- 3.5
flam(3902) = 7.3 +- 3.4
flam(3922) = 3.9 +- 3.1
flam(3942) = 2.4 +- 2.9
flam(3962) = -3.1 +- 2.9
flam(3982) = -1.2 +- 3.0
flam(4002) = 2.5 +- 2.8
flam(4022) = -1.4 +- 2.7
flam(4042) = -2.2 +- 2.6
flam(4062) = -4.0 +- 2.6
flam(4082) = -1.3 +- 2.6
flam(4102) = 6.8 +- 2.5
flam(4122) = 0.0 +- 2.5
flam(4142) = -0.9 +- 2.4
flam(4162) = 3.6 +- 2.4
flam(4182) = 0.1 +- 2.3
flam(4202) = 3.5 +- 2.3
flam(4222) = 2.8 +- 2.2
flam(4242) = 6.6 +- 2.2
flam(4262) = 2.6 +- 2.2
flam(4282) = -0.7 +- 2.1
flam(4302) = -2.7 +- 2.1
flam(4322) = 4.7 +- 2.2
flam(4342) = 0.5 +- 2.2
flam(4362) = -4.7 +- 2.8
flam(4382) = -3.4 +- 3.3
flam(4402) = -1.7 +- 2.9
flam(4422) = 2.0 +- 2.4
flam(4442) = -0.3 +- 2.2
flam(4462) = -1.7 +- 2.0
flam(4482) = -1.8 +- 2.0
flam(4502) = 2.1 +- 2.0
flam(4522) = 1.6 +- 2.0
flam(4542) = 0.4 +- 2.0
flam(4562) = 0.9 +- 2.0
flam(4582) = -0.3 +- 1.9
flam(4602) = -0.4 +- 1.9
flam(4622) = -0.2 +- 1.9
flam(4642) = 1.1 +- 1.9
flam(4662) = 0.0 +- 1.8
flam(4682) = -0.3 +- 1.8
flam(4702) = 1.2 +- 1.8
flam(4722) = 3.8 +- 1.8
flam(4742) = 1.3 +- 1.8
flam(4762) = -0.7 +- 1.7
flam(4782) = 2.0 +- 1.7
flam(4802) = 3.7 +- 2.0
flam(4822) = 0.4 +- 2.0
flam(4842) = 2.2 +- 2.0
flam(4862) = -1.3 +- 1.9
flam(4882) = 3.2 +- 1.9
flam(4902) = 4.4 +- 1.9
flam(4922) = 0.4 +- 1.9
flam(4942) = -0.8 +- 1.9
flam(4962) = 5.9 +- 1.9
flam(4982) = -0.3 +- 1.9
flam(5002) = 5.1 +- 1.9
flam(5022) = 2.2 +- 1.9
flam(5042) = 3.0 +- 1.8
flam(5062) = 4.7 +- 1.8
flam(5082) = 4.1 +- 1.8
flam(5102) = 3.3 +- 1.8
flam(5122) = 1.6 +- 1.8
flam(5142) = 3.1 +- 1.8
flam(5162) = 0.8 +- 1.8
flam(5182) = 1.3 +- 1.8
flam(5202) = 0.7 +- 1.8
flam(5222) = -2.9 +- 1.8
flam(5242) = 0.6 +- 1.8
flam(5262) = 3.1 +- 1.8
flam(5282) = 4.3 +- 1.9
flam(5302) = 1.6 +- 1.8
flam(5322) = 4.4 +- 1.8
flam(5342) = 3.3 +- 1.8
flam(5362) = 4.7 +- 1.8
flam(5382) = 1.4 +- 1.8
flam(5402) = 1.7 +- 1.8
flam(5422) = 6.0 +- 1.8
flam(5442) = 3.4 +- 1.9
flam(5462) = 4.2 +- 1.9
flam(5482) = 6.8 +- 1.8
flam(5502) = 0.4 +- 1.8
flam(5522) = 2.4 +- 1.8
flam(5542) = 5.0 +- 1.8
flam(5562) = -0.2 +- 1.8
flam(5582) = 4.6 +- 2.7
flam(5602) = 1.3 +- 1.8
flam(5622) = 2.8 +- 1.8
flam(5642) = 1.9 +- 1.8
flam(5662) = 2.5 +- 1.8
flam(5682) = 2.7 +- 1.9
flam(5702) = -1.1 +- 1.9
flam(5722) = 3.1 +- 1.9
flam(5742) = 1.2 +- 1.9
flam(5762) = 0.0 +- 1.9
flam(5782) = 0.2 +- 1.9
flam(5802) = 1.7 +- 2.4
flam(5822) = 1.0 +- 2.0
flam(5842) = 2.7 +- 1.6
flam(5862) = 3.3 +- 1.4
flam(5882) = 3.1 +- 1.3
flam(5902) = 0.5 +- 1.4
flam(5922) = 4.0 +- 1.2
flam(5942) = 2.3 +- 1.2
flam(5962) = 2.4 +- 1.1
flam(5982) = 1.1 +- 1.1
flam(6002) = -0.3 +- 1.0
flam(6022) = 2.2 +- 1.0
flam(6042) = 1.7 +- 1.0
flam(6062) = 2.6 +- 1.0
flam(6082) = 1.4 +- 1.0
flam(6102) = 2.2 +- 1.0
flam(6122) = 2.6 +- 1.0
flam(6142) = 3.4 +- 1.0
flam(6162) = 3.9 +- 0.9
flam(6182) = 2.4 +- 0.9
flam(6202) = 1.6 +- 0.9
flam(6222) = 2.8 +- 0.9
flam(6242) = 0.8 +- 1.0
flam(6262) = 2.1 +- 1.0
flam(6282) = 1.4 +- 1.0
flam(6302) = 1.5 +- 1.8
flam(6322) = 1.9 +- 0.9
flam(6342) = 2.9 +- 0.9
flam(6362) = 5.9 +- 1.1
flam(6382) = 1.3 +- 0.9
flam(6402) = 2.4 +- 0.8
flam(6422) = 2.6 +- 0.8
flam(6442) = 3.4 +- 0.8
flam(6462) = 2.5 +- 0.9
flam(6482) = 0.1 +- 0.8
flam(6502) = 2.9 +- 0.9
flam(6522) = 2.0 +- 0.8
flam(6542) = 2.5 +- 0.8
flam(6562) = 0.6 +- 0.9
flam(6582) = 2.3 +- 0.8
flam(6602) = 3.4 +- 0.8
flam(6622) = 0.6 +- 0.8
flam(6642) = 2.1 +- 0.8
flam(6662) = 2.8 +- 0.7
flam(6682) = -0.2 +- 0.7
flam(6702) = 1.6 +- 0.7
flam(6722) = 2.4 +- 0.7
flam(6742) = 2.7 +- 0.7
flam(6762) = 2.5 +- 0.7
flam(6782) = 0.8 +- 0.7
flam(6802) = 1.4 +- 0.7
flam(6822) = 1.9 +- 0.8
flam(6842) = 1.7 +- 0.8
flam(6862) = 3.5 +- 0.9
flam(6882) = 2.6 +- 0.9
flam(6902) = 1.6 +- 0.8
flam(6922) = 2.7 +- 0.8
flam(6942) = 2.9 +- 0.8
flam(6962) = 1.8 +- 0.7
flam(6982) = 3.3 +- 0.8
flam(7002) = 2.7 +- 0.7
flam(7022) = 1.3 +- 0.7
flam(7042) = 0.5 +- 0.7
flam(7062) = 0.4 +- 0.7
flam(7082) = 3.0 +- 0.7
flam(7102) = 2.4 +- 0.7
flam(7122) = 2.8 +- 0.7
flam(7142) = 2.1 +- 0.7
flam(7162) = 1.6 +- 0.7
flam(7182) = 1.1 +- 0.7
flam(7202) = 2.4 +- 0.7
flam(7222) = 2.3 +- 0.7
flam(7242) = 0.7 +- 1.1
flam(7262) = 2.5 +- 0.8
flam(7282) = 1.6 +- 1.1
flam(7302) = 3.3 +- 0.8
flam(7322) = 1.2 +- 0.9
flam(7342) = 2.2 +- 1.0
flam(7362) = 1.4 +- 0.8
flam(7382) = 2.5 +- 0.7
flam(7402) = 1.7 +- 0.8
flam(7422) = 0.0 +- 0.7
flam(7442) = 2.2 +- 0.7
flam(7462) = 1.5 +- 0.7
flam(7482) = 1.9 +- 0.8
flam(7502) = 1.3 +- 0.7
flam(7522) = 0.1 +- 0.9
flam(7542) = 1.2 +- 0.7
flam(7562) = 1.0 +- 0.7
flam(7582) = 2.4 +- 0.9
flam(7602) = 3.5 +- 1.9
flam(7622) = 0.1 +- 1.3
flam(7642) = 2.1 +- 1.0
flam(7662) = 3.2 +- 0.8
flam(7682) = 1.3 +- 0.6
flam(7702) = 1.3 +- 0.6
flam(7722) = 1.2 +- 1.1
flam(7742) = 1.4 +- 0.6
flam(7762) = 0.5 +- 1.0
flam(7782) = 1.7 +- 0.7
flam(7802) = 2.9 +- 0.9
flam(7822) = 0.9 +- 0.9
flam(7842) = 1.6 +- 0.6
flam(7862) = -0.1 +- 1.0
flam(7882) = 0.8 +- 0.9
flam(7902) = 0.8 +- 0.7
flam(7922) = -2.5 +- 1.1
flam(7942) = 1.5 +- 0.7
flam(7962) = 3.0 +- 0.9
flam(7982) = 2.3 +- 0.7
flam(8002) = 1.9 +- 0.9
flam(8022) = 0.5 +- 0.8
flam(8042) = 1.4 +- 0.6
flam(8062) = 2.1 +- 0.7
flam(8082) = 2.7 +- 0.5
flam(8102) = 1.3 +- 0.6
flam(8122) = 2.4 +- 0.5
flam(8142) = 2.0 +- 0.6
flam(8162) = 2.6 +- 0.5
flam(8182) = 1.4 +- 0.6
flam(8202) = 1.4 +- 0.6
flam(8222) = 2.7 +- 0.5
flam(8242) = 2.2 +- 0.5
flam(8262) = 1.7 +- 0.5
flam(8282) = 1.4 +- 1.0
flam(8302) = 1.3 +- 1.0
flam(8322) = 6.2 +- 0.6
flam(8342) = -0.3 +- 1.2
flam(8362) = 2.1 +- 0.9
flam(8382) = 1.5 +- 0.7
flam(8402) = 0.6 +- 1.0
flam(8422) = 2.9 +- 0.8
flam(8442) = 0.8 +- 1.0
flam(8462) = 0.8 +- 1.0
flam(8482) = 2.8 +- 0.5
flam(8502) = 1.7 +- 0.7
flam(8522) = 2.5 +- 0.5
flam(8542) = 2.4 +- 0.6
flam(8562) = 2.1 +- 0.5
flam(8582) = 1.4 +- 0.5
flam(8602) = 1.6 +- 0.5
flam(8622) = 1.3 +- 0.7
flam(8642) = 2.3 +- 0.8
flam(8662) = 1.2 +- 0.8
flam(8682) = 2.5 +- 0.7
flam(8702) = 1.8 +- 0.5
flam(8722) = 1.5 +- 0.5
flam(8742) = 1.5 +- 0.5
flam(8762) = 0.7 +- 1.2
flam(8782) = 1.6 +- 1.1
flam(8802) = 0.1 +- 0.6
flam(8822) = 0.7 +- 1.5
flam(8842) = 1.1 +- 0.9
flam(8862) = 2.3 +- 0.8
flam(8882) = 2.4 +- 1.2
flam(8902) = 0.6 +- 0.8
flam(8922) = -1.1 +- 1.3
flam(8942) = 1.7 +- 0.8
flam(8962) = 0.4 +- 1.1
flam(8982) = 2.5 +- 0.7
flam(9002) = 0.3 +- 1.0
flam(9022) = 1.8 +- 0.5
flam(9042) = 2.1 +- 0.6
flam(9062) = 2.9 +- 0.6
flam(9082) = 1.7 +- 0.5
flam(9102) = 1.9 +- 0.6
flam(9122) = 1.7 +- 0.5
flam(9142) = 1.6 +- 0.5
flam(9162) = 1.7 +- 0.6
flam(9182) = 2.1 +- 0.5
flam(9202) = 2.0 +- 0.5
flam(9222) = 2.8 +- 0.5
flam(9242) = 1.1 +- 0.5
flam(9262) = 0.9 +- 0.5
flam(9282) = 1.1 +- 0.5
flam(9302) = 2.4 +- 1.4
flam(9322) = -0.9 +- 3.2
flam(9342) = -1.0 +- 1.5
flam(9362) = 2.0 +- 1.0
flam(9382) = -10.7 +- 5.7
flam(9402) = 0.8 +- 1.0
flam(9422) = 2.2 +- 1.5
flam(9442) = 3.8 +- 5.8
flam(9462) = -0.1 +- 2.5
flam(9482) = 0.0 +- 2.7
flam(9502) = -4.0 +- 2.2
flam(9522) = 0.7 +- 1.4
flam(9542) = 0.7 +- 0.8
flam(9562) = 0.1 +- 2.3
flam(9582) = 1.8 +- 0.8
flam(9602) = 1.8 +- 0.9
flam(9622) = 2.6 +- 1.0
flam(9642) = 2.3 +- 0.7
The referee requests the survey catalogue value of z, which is 0.268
